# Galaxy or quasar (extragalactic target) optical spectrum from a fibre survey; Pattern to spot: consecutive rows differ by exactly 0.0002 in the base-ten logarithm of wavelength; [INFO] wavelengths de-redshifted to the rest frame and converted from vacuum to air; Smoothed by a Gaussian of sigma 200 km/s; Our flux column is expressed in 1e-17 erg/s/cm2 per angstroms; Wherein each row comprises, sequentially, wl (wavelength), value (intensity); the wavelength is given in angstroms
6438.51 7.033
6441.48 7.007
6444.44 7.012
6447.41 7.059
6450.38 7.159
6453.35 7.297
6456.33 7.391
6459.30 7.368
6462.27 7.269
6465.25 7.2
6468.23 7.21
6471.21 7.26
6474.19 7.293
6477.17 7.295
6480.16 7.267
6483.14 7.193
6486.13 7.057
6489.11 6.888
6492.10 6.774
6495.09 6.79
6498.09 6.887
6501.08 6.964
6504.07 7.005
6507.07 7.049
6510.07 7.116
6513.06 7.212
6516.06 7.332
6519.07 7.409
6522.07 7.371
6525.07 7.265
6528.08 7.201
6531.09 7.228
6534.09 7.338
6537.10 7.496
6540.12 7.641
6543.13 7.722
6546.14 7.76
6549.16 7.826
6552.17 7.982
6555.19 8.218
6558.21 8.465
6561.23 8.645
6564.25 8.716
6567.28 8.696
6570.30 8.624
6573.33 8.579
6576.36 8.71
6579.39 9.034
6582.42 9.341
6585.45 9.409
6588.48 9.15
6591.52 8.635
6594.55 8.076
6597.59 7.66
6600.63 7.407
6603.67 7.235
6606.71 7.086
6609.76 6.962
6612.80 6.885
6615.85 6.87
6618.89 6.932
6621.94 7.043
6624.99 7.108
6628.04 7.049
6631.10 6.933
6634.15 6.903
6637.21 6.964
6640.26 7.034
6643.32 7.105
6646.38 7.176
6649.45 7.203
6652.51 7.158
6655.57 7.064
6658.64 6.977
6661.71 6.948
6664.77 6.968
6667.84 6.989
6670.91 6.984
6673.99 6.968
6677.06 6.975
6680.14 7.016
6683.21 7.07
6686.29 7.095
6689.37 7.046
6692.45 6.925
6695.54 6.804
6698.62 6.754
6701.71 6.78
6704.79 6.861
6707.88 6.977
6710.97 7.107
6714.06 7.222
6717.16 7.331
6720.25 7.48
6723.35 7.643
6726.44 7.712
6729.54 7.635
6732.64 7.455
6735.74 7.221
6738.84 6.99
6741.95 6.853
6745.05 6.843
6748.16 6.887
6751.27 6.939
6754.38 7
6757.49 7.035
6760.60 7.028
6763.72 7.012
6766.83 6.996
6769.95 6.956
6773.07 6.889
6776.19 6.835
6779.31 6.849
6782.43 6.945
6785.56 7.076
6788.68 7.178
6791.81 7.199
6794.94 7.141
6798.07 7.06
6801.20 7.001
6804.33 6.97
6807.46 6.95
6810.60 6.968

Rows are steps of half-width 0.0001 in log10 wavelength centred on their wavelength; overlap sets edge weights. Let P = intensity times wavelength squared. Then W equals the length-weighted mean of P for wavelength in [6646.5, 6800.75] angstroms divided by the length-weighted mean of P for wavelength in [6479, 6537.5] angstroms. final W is 1.06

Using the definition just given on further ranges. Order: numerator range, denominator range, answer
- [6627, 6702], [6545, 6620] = 0.88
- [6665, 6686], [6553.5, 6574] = 0.85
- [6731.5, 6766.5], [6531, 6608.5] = 0.90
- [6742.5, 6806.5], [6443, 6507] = 1.07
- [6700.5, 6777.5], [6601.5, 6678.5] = 1.04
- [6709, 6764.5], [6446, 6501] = 1.09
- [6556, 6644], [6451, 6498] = 1.14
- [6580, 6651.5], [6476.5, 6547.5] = 1.07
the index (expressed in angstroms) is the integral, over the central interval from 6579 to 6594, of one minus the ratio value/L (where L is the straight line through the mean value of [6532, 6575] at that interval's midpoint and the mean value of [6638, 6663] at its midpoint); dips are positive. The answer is -2.5 angstroms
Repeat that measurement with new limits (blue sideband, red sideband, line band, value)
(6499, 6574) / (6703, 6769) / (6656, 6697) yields 1.8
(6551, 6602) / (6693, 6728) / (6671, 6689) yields 1.1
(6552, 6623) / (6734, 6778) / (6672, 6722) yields 2.3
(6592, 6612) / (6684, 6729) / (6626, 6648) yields 1.0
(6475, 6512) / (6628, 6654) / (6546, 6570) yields -4.4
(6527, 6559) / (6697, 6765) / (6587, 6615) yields -0.5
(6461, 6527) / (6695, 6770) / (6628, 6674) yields 0.6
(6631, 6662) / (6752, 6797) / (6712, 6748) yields -1.4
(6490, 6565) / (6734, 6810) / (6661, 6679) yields 0.6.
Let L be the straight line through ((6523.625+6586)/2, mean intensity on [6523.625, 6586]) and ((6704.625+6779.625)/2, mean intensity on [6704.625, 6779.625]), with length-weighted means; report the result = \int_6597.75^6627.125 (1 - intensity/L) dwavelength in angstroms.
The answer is 2.8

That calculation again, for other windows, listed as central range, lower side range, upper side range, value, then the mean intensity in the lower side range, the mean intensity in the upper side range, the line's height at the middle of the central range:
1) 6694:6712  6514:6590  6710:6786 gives 1.16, 8.12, 7.12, 7.35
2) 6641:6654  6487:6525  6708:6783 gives -0.10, 7.08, 7.12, 7.1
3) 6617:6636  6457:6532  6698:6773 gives 0.38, 7.16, 7.11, 7.13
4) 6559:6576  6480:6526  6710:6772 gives -3.67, 7.09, 7.16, 7.11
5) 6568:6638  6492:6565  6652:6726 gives -4.63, 7.5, 7.06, 7.29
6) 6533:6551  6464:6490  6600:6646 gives -1.32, 7.19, 7.03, 7.12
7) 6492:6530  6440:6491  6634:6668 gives 0.18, 7.19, 7.05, 7.15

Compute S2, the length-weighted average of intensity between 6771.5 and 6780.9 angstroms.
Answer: 6.86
